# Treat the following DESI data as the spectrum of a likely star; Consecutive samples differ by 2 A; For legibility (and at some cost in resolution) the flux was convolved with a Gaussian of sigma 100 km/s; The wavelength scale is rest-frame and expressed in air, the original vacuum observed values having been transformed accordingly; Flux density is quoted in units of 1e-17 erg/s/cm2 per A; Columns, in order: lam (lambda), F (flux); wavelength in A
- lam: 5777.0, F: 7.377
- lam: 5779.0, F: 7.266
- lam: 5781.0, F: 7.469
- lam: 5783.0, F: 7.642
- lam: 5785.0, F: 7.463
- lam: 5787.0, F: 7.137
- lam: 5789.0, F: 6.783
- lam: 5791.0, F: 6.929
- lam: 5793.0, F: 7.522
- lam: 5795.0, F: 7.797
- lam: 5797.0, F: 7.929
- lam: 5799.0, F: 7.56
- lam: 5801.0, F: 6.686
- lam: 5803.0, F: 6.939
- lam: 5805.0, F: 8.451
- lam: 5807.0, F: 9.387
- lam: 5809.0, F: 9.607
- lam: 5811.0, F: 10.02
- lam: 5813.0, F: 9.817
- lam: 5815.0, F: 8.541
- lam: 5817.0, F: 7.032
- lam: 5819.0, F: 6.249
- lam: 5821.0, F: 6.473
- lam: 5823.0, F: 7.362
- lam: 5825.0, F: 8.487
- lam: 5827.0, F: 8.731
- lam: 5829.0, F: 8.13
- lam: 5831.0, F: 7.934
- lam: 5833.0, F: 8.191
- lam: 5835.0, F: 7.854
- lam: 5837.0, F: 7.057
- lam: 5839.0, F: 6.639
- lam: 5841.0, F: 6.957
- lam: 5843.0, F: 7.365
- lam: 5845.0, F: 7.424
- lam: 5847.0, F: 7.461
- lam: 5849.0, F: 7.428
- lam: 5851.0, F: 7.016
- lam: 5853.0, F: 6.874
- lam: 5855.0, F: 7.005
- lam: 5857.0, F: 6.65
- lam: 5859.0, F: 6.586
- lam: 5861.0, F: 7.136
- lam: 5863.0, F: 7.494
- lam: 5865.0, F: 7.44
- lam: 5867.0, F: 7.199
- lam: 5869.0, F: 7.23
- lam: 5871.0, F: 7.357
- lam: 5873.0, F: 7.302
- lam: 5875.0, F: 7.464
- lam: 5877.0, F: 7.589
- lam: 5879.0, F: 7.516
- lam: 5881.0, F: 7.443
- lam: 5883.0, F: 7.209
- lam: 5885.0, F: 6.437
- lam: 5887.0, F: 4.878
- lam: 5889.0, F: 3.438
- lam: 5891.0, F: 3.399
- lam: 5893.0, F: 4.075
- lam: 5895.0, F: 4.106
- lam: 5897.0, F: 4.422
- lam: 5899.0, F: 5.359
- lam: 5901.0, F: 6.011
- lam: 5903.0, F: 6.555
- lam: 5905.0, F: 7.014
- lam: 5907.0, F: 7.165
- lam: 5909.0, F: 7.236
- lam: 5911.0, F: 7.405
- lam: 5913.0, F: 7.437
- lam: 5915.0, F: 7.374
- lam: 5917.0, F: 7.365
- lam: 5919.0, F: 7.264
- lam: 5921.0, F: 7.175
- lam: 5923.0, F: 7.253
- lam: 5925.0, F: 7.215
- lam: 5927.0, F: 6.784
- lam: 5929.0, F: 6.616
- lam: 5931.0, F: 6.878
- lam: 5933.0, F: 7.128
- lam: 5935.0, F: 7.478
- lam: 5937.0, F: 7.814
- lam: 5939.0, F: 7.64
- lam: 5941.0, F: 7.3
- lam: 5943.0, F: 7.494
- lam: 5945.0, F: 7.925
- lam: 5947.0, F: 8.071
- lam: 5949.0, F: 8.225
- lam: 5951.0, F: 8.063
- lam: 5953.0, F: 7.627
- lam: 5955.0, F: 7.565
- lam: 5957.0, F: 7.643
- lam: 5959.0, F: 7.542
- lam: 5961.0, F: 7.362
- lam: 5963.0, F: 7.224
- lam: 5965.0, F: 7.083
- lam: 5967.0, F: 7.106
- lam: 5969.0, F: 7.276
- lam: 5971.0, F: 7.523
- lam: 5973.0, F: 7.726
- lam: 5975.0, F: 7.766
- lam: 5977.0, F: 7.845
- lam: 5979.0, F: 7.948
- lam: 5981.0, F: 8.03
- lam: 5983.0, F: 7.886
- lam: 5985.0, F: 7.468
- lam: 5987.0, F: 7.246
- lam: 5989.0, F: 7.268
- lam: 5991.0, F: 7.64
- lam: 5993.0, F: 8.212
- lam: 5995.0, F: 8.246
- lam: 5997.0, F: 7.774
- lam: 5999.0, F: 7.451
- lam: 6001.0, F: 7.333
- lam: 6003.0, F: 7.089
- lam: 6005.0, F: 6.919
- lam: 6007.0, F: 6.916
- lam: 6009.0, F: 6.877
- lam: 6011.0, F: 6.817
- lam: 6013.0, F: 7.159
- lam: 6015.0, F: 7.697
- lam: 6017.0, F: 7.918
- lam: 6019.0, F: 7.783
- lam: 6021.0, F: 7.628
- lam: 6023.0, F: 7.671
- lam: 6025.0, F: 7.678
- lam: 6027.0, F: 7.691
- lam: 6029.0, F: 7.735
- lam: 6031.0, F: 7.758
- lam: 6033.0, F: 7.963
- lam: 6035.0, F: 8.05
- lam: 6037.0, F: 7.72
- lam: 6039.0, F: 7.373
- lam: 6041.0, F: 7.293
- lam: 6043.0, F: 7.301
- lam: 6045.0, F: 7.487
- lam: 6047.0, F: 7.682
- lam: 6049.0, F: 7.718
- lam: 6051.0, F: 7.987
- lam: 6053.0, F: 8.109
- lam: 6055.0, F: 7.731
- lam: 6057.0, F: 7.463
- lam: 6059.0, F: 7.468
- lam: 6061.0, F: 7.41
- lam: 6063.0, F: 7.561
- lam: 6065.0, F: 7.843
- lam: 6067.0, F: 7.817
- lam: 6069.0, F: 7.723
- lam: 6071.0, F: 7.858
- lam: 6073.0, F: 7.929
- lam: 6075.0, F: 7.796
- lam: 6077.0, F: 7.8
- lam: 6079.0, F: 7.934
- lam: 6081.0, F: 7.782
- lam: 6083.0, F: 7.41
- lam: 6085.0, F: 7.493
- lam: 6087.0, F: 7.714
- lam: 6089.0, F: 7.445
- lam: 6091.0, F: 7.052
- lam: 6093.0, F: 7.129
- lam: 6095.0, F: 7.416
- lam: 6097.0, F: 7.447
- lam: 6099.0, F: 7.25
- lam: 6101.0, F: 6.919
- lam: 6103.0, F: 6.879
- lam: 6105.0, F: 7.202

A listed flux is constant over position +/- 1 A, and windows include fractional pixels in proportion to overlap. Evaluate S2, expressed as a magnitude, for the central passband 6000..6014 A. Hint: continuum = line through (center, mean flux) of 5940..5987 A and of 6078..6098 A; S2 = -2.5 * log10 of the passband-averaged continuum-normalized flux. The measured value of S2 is 0.084 mag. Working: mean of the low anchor 7.63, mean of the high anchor 7.48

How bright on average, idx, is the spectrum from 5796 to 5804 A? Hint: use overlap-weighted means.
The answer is 7.28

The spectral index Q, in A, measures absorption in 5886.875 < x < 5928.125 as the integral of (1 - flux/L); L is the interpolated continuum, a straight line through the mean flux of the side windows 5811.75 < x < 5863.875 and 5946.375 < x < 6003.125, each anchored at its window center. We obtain 7.6 A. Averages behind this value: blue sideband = 7.47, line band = 6.17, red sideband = 7.63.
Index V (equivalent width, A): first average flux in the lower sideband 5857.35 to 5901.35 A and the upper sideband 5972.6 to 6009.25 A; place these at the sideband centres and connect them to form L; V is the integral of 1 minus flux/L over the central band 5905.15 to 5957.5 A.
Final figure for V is -4.26 A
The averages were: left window 6.24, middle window 7.42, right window 7.57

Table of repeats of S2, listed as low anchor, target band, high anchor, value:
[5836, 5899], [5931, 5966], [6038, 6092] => -0.087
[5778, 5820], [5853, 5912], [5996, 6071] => 0.201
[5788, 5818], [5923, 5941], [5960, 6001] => 0.076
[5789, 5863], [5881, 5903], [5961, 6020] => 0.425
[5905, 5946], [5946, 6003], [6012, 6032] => -0.022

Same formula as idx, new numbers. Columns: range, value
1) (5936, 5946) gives 7.63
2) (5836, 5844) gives 7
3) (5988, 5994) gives 7.71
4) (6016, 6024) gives 7.75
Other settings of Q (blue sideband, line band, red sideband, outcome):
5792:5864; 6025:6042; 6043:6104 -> -0.2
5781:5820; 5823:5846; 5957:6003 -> 0.3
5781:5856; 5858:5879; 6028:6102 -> 1.0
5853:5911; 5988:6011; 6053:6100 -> -0.9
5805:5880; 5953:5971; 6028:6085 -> 0.7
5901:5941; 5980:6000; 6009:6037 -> -0.6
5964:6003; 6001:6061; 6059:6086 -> 1.0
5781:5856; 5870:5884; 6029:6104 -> 0.4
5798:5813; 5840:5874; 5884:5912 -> -1.7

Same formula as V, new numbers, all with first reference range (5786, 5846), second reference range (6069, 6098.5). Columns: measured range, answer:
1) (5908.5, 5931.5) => 1.6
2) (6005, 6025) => 0.7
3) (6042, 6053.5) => -0.1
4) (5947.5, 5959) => -0.2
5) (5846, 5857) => 0.9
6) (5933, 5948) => 0.1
